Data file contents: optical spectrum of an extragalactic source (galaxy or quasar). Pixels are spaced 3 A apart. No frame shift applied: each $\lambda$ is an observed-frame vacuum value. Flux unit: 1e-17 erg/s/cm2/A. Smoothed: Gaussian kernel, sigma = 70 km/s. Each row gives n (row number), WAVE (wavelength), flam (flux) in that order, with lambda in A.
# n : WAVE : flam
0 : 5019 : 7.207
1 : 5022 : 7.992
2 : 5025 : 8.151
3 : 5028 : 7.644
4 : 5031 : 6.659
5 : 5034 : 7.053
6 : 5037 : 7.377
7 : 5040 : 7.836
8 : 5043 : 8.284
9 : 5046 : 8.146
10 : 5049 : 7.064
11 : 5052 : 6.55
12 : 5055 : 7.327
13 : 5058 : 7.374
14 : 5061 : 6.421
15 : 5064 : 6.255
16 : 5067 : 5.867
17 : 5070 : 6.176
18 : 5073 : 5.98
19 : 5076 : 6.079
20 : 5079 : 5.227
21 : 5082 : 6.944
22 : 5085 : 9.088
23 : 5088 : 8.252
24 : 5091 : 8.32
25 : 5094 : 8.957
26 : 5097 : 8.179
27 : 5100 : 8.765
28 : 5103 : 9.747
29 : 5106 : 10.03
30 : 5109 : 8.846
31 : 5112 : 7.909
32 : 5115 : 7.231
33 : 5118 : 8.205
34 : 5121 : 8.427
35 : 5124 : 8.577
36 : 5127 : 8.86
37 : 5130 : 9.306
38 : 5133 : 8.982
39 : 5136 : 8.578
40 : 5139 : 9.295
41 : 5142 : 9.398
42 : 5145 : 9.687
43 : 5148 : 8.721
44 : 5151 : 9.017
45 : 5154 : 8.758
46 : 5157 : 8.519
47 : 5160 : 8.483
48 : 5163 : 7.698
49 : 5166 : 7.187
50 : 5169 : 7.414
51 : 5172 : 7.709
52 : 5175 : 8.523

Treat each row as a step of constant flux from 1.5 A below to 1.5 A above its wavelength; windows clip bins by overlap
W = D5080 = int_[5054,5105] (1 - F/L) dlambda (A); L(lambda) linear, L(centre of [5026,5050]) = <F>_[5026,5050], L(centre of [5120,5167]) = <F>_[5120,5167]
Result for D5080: 4.1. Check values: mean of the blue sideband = 7.53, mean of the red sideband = 8.74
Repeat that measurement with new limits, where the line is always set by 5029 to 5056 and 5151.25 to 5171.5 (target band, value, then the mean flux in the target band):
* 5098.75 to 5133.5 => -4.2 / 8.73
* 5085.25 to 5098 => -1.4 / 8.5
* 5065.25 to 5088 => 2.9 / 6.59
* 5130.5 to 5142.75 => -1.8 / 9.06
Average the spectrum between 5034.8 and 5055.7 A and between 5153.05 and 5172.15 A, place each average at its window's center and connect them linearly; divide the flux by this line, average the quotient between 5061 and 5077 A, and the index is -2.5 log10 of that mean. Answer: 0.24 mag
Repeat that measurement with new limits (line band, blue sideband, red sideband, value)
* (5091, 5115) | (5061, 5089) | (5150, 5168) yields -0.22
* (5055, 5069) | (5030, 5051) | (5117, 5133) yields 0.19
